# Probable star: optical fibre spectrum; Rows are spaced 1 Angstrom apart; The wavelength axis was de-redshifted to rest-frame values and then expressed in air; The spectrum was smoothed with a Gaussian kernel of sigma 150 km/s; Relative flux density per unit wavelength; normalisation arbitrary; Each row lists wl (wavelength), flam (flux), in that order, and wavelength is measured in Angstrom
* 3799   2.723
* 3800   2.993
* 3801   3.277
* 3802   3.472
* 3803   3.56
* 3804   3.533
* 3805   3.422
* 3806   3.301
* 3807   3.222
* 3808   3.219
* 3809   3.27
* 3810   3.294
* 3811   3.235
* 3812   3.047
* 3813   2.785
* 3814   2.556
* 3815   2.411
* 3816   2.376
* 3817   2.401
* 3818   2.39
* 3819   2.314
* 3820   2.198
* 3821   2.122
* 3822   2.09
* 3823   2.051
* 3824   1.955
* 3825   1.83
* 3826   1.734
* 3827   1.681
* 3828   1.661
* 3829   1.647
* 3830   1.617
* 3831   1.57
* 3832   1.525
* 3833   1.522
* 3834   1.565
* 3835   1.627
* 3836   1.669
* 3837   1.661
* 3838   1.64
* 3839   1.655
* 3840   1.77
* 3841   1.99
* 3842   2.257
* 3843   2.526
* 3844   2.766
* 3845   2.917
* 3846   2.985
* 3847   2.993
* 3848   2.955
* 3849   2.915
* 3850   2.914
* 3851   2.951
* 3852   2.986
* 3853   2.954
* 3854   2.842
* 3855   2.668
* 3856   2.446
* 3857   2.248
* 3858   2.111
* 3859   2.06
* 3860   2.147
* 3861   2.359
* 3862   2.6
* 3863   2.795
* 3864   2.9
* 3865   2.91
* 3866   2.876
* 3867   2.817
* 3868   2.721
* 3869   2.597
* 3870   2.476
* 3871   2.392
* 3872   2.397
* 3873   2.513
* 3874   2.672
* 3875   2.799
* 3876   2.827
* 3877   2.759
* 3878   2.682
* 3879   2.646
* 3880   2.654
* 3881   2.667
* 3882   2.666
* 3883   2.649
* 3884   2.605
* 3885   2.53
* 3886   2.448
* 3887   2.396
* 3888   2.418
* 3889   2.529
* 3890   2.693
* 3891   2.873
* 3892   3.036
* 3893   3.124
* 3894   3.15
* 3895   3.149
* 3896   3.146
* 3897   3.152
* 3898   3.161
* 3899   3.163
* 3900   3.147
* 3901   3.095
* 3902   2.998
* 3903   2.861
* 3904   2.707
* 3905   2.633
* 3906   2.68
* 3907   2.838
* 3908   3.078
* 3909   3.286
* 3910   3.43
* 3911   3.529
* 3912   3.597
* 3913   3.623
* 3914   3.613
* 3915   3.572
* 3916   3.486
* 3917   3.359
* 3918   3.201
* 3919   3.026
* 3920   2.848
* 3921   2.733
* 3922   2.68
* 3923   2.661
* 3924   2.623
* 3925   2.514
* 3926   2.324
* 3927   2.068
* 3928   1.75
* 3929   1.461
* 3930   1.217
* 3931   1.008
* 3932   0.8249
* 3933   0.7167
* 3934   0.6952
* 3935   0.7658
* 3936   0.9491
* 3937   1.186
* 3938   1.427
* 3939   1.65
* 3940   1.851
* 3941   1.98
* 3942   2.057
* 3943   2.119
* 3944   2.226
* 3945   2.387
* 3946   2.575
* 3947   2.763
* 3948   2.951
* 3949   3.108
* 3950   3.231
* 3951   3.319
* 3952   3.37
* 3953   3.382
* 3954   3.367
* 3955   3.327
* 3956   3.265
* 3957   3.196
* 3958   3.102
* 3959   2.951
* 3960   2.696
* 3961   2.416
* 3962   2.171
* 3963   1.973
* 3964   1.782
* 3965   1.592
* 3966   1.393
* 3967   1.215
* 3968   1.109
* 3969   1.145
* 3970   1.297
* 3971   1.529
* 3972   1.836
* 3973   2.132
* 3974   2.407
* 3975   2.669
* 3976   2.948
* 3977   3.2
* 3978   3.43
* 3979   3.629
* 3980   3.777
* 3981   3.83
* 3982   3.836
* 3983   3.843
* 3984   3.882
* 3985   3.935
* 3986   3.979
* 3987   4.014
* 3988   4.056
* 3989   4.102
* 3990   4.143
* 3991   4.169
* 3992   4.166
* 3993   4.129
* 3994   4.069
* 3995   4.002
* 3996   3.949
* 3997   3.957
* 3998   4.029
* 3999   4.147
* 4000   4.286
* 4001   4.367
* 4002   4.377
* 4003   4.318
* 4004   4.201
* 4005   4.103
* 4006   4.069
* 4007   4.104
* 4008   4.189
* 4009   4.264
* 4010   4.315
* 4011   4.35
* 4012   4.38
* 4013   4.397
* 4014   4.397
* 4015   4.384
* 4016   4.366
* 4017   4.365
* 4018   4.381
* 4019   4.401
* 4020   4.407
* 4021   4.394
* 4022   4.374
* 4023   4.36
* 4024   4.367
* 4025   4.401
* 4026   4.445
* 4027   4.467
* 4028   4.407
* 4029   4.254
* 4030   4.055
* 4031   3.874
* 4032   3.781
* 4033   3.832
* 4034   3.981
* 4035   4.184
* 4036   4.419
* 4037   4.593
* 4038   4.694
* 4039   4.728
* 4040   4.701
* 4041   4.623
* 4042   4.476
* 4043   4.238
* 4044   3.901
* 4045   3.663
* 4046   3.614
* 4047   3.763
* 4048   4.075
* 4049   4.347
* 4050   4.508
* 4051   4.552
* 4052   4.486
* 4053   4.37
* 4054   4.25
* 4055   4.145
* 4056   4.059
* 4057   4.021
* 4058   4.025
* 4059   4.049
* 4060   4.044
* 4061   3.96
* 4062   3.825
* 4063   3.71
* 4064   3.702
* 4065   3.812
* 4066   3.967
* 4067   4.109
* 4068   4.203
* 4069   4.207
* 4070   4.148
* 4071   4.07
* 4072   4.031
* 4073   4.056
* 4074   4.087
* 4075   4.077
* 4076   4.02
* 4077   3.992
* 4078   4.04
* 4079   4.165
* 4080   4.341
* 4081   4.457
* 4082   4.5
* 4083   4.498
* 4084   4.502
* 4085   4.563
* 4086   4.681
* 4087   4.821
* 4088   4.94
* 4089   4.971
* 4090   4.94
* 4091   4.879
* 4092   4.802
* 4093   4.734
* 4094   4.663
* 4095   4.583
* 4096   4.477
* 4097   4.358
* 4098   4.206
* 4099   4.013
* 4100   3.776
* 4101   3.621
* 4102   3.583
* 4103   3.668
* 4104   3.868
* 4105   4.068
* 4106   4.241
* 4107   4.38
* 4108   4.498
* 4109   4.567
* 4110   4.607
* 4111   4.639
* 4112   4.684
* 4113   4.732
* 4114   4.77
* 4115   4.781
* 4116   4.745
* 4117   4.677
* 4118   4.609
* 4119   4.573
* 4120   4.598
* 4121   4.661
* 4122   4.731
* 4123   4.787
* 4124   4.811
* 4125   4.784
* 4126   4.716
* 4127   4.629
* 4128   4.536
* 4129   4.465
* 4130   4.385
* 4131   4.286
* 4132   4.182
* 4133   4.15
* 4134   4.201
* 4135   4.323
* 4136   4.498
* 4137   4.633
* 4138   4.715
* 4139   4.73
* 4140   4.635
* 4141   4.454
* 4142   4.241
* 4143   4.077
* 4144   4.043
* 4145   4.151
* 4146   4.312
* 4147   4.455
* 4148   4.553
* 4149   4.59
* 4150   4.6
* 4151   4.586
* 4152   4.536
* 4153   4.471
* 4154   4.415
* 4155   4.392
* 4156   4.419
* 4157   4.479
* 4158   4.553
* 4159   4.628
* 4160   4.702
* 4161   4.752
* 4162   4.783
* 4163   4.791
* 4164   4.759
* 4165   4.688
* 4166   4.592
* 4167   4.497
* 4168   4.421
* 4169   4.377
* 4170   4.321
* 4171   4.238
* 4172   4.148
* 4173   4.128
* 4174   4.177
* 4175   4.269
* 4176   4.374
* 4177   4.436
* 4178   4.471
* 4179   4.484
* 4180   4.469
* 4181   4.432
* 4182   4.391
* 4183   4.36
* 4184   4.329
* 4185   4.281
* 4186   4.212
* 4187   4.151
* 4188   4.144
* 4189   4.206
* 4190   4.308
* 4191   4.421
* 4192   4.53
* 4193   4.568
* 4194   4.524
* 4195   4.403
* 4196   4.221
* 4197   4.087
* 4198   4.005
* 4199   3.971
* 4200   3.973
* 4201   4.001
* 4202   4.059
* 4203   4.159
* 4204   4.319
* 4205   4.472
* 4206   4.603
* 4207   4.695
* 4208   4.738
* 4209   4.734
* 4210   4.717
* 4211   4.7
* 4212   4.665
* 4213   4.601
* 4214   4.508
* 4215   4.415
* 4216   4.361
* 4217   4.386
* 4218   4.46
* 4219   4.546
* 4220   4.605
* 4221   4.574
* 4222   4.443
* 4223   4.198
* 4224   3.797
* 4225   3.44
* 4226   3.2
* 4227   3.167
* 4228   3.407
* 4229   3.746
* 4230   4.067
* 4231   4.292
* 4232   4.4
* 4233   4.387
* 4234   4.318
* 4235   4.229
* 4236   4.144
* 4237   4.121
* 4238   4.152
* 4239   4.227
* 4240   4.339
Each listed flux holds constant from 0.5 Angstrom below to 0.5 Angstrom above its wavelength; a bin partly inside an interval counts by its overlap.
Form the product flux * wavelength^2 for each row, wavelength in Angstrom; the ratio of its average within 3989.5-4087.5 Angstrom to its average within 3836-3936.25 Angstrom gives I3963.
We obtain 1.75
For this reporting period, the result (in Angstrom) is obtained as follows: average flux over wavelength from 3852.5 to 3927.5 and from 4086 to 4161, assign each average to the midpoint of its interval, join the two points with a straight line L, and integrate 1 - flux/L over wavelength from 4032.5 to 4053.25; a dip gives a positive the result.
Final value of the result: -2.0 Angstrom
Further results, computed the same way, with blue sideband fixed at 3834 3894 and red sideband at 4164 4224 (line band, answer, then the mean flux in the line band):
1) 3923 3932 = 3.2 Angstrom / 1.86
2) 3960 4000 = 1.6 Angstrom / 3.08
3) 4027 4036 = -1.6 Angstrom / 4.09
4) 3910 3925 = -1.7 Angstrom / 3.17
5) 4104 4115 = -1.7 Angstrom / 4.5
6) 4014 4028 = -4.0 Angstrom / 4.39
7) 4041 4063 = -3.2 Angstrom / 4.12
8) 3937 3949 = 3.3 Angstrom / 2.18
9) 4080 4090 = -2.3 Angstrom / 4.66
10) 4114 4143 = -3.9 Angstrom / 4.55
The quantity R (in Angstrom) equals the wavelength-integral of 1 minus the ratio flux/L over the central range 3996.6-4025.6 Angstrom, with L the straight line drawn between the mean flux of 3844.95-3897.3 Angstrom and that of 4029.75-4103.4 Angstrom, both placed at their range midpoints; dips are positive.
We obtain -3.8 Angstrom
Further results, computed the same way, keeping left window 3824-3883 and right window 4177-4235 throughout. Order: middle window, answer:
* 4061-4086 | -3.99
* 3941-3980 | 5.72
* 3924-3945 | 9.16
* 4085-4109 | -4.55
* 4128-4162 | -4.26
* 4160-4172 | -1.44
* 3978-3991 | -3.48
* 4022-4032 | -2.89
